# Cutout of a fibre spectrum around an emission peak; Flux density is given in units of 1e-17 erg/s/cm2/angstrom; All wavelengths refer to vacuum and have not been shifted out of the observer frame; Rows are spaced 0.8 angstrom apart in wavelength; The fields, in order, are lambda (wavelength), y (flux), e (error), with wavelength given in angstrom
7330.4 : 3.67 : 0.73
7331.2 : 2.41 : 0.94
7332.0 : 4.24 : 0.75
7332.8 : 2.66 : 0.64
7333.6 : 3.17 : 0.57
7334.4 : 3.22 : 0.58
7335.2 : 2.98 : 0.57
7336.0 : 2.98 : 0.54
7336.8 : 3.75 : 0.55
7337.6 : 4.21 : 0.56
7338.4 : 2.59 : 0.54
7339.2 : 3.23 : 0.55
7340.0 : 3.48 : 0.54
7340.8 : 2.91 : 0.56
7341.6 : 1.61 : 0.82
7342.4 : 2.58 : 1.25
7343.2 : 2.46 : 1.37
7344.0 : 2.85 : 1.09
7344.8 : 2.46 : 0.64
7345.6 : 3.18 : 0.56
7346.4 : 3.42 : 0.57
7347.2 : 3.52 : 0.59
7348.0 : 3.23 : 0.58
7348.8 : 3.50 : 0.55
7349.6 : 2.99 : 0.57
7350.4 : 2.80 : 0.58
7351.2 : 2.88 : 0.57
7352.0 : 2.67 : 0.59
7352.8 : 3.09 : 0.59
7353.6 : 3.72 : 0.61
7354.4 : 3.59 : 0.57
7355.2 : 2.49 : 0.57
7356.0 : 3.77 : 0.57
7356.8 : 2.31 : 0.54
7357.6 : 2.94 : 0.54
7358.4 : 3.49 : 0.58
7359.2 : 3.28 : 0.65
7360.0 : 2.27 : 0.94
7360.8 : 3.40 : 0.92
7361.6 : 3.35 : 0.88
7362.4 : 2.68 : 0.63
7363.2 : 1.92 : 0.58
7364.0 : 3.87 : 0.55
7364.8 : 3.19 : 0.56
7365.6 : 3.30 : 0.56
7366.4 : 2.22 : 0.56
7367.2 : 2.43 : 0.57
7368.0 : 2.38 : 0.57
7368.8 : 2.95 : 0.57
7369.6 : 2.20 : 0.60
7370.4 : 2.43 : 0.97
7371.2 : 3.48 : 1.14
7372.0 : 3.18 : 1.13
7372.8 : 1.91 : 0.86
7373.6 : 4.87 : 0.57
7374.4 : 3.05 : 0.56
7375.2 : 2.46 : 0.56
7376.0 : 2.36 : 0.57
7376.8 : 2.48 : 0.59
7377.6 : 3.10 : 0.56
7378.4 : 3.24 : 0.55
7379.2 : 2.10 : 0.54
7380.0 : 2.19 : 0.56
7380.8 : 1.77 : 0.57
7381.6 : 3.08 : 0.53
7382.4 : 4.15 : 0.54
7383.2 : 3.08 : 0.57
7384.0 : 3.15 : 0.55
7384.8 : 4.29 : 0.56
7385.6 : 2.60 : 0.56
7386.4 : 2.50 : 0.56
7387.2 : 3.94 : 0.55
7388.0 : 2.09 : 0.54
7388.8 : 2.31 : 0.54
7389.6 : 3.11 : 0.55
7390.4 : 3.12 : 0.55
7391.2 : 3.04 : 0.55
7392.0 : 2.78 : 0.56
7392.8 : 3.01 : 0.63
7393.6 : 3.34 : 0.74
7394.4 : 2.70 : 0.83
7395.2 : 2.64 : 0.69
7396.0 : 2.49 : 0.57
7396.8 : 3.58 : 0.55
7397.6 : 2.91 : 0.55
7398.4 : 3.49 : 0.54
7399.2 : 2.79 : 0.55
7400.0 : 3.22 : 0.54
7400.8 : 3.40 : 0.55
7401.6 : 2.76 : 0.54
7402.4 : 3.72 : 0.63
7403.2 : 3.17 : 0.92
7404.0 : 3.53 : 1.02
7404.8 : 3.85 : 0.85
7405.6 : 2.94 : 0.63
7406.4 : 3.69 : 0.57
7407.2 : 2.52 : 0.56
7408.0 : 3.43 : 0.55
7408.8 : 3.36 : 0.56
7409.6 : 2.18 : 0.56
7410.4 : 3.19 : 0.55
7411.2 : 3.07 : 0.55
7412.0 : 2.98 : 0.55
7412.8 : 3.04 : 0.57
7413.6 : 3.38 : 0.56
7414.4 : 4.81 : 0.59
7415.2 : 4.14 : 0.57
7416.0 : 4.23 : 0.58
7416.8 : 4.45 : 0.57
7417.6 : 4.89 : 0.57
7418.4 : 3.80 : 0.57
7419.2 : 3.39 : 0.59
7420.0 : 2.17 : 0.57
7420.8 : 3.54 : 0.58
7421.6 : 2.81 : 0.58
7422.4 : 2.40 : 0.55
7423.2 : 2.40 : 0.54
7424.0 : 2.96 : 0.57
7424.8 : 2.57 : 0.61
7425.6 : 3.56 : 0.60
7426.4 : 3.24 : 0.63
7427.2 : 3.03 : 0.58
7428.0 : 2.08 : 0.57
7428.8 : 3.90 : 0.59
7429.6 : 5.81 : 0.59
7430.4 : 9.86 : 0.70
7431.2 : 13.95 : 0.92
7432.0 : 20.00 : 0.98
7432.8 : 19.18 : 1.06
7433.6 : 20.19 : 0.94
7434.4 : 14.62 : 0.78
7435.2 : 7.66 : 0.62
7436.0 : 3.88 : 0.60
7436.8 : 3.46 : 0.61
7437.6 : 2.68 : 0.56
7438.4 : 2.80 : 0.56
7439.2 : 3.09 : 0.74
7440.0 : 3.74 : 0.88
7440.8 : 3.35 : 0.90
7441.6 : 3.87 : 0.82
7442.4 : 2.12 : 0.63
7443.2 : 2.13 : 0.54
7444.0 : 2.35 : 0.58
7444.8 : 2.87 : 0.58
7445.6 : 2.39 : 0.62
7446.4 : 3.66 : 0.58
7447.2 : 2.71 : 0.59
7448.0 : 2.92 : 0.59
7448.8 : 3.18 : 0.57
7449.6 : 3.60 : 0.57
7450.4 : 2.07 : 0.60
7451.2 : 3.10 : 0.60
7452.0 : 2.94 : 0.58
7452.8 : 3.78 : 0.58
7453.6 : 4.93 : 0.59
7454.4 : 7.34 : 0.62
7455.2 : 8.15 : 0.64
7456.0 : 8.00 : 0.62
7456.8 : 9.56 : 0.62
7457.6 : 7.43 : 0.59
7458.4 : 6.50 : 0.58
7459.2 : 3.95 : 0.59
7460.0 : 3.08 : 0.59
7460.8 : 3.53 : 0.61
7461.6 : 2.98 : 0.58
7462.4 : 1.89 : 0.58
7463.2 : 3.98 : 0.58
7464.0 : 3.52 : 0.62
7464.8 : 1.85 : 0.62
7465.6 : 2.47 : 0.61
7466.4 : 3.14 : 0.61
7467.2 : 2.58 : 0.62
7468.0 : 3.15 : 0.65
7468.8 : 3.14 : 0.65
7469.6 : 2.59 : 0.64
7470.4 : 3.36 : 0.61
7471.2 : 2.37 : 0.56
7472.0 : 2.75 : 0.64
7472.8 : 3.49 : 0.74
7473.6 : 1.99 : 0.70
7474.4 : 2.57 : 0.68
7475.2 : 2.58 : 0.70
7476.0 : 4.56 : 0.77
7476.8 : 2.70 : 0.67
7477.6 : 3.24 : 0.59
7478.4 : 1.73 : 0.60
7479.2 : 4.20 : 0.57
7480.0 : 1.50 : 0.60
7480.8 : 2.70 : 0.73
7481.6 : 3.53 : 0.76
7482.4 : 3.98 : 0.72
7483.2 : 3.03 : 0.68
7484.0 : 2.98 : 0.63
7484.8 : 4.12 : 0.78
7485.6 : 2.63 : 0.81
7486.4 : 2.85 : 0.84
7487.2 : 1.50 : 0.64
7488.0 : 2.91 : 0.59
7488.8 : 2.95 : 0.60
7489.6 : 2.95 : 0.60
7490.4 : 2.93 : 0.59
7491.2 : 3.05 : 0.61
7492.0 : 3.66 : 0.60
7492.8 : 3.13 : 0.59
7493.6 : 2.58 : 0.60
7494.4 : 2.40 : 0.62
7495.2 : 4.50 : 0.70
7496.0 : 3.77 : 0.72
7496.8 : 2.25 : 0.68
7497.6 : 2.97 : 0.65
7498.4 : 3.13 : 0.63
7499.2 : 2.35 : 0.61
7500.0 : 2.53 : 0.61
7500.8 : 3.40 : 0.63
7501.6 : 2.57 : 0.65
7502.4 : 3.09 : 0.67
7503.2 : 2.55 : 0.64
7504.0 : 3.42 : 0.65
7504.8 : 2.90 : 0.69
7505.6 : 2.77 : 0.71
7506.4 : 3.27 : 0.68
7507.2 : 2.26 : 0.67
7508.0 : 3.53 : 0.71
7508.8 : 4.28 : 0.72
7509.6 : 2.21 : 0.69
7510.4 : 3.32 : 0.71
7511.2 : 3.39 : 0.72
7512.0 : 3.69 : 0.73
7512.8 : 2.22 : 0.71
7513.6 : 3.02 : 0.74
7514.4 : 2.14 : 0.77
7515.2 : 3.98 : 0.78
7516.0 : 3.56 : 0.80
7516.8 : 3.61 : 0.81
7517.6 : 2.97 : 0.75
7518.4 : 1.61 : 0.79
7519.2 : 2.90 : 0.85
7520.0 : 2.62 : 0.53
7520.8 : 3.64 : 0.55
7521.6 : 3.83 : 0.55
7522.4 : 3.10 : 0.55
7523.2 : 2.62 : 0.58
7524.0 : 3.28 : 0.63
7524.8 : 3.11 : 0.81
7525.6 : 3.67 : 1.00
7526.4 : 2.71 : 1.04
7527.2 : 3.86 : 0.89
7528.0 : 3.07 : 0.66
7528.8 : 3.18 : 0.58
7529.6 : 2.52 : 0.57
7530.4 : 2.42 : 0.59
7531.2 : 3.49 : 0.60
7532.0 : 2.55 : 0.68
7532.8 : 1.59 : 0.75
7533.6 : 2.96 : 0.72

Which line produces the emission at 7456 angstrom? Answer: [N II]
